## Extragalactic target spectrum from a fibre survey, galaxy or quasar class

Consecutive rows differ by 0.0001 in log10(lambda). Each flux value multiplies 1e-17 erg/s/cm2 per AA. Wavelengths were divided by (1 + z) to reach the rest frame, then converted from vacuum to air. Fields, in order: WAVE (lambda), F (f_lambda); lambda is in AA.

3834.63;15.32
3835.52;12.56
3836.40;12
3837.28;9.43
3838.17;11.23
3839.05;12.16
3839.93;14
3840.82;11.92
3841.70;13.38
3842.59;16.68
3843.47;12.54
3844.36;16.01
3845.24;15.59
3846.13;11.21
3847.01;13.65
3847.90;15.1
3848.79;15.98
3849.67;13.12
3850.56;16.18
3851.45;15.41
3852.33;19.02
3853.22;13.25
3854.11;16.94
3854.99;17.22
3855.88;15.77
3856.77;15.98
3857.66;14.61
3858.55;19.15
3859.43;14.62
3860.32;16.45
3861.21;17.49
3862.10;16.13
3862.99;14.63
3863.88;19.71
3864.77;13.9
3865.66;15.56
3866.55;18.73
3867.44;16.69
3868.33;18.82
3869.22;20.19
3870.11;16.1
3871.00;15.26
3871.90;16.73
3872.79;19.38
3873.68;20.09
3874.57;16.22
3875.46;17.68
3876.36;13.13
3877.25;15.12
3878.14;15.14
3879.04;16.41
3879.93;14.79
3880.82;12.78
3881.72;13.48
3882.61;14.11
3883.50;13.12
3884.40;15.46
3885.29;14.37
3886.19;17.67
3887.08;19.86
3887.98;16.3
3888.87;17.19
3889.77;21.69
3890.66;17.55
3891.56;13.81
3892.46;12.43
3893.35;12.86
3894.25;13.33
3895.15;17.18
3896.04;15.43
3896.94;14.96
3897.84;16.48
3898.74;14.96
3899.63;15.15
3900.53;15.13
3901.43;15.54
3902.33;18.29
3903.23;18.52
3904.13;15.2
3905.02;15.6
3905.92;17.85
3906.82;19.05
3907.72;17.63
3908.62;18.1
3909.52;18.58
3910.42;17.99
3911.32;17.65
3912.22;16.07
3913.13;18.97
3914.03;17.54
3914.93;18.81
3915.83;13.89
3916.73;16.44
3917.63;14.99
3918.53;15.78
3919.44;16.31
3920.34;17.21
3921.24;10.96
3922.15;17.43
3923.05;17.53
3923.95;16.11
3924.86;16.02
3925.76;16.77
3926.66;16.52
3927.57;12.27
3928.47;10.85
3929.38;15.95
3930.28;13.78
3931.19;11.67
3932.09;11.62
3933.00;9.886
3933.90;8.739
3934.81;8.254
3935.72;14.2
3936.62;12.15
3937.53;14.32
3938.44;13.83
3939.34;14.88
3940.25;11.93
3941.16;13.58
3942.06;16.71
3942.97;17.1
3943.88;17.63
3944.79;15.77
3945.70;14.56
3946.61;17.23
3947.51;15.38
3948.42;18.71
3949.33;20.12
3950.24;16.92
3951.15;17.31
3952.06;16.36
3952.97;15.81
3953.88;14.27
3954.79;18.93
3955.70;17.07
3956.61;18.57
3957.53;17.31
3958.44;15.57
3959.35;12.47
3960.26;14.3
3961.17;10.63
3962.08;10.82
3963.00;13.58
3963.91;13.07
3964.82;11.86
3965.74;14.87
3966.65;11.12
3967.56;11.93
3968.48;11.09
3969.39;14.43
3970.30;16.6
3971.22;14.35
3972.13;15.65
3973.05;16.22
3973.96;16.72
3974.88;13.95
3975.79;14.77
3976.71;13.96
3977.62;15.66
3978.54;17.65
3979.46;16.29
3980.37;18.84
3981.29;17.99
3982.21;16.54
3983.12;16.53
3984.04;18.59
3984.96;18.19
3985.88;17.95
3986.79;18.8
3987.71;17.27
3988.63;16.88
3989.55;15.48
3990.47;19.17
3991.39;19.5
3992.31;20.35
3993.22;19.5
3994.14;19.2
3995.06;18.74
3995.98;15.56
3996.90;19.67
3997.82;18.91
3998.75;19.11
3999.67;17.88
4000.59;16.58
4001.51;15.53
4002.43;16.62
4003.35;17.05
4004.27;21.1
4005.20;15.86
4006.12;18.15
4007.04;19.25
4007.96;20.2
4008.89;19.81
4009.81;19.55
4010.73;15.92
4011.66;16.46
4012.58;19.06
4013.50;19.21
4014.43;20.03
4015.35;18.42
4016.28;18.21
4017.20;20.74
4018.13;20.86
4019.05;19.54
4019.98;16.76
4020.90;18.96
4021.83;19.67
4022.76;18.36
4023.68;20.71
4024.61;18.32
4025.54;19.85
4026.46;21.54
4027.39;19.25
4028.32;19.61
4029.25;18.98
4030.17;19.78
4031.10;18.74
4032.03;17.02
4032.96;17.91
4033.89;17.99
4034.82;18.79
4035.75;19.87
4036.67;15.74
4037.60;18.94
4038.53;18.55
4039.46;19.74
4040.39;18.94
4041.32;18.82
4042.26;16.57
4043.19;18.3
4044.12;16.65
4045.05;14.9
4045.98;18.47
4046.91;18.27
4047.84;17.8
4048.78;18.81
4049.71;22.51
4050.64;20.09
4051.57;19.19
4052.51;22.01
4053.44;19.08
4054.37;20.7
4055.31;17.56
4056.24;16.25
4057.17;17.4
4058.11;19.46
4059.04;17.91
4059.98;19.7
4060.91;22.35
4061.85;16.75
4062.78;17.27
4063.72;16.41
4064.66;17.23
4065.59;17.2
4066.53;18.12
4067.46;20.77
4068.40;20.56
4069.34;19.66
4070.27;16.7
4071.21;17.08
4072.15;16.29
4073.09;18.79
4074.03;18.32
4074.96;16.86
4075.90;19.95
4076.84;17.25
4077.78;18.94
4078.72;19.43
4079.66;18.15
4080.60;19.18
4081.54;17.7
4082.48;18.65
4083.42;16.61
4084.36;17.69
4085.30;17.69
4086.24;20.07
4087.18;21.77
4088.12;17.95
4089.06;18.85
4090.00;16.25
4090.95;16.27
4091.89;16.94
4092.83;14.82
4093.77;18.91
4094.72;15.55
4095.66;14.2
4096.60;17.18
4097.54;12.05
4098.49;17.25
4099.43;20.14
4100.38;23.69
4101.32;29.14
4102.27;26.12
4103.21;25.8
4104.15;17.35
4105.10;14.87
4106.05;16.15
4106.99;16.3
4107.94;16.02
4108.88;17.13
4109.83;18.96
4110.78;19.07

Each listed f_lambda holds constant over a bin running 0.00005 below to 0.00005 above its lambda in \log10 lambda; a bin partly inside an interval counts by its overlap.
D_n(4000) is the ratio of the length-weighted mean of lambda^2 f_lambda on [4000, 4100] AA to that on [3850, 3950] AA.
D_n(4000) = 1.25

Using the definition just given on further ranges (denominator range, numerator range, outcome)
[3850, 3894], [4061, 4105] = 1.27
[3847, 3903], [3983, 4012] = 1.20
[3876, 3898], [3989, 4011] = 1.26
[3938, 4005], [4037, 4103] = 1.20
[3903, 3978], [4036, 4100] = 1.27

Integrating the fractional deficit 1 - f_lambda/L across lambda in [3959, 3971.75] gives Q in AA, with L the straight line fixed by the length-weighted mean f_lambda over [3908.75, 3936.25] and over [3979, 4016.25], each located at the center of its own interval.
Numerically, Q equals 2.9 AA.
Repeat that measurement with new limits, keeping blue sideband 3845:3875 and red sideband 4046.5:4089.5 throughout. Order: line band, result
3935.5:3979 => 5.9 AA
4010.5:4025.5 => -0.7 AA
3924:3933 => 1.7 AA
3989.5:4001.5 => -0.4 AA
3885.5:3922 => 0.7 AA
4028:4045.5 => 0.1 AA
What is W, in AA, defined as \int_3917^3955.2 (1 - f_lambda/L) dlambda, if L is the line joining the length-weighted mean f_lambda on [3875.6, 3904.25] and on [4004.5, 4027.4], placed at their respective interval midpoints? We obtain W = 4.3 AA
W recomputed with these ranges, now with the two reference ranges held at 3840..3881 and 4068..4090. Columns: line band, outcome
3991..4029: -2.5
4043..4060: -0.6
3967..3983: 1.6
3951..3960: 0.4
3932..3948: 2.8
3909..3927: 0.0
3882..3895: 0.4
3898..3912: -0.5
